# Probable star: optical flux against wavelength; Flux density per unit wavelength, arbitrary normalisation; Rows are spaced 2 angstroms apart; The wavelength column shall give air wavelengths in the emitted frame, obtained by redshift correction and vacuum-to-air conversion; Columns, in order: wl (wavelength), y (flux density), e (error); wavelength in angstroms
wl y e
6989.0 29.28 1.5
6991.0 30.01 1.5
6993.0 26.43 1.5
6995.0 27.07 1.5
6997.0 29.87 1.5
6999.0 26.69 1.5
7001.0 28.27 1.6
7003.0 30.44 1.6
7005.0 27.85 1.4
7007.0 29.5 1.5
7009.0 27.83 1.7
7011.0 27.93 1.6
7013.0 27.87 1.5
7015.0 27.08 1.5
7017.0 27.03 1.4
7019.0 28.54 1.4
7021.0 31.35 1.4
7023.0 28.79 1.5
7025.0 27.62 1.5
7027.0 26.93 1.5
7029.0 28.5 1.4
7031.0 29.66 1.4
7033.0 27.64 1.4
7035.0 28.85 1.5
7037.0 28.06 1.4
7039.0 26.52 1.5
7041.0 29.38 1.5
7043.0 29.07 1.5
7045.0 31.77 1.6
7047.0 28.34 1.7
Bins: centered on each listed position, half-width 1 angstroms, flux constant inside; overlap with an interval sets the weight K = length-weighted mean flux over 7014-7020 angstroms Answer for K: 27.6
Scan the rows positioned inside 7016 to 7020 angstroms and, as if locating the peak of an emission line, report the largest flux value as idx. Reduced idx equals 28.54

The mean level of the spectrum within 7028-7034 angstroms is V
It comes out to 28.6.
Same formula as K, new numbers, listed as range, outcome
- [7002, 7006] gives 29.1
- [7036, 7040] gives 27.3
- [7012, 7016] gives 27.5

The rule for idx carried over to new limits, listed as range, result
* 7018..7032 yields 31.35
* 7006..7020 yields 29.5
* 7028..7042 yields 29.66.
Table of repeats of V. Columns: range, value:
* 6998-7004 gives 28.5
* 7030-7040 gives 28.1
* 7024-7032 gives 28.2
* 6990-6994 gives 28.2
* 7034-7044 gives 28.4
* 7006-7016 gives 28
